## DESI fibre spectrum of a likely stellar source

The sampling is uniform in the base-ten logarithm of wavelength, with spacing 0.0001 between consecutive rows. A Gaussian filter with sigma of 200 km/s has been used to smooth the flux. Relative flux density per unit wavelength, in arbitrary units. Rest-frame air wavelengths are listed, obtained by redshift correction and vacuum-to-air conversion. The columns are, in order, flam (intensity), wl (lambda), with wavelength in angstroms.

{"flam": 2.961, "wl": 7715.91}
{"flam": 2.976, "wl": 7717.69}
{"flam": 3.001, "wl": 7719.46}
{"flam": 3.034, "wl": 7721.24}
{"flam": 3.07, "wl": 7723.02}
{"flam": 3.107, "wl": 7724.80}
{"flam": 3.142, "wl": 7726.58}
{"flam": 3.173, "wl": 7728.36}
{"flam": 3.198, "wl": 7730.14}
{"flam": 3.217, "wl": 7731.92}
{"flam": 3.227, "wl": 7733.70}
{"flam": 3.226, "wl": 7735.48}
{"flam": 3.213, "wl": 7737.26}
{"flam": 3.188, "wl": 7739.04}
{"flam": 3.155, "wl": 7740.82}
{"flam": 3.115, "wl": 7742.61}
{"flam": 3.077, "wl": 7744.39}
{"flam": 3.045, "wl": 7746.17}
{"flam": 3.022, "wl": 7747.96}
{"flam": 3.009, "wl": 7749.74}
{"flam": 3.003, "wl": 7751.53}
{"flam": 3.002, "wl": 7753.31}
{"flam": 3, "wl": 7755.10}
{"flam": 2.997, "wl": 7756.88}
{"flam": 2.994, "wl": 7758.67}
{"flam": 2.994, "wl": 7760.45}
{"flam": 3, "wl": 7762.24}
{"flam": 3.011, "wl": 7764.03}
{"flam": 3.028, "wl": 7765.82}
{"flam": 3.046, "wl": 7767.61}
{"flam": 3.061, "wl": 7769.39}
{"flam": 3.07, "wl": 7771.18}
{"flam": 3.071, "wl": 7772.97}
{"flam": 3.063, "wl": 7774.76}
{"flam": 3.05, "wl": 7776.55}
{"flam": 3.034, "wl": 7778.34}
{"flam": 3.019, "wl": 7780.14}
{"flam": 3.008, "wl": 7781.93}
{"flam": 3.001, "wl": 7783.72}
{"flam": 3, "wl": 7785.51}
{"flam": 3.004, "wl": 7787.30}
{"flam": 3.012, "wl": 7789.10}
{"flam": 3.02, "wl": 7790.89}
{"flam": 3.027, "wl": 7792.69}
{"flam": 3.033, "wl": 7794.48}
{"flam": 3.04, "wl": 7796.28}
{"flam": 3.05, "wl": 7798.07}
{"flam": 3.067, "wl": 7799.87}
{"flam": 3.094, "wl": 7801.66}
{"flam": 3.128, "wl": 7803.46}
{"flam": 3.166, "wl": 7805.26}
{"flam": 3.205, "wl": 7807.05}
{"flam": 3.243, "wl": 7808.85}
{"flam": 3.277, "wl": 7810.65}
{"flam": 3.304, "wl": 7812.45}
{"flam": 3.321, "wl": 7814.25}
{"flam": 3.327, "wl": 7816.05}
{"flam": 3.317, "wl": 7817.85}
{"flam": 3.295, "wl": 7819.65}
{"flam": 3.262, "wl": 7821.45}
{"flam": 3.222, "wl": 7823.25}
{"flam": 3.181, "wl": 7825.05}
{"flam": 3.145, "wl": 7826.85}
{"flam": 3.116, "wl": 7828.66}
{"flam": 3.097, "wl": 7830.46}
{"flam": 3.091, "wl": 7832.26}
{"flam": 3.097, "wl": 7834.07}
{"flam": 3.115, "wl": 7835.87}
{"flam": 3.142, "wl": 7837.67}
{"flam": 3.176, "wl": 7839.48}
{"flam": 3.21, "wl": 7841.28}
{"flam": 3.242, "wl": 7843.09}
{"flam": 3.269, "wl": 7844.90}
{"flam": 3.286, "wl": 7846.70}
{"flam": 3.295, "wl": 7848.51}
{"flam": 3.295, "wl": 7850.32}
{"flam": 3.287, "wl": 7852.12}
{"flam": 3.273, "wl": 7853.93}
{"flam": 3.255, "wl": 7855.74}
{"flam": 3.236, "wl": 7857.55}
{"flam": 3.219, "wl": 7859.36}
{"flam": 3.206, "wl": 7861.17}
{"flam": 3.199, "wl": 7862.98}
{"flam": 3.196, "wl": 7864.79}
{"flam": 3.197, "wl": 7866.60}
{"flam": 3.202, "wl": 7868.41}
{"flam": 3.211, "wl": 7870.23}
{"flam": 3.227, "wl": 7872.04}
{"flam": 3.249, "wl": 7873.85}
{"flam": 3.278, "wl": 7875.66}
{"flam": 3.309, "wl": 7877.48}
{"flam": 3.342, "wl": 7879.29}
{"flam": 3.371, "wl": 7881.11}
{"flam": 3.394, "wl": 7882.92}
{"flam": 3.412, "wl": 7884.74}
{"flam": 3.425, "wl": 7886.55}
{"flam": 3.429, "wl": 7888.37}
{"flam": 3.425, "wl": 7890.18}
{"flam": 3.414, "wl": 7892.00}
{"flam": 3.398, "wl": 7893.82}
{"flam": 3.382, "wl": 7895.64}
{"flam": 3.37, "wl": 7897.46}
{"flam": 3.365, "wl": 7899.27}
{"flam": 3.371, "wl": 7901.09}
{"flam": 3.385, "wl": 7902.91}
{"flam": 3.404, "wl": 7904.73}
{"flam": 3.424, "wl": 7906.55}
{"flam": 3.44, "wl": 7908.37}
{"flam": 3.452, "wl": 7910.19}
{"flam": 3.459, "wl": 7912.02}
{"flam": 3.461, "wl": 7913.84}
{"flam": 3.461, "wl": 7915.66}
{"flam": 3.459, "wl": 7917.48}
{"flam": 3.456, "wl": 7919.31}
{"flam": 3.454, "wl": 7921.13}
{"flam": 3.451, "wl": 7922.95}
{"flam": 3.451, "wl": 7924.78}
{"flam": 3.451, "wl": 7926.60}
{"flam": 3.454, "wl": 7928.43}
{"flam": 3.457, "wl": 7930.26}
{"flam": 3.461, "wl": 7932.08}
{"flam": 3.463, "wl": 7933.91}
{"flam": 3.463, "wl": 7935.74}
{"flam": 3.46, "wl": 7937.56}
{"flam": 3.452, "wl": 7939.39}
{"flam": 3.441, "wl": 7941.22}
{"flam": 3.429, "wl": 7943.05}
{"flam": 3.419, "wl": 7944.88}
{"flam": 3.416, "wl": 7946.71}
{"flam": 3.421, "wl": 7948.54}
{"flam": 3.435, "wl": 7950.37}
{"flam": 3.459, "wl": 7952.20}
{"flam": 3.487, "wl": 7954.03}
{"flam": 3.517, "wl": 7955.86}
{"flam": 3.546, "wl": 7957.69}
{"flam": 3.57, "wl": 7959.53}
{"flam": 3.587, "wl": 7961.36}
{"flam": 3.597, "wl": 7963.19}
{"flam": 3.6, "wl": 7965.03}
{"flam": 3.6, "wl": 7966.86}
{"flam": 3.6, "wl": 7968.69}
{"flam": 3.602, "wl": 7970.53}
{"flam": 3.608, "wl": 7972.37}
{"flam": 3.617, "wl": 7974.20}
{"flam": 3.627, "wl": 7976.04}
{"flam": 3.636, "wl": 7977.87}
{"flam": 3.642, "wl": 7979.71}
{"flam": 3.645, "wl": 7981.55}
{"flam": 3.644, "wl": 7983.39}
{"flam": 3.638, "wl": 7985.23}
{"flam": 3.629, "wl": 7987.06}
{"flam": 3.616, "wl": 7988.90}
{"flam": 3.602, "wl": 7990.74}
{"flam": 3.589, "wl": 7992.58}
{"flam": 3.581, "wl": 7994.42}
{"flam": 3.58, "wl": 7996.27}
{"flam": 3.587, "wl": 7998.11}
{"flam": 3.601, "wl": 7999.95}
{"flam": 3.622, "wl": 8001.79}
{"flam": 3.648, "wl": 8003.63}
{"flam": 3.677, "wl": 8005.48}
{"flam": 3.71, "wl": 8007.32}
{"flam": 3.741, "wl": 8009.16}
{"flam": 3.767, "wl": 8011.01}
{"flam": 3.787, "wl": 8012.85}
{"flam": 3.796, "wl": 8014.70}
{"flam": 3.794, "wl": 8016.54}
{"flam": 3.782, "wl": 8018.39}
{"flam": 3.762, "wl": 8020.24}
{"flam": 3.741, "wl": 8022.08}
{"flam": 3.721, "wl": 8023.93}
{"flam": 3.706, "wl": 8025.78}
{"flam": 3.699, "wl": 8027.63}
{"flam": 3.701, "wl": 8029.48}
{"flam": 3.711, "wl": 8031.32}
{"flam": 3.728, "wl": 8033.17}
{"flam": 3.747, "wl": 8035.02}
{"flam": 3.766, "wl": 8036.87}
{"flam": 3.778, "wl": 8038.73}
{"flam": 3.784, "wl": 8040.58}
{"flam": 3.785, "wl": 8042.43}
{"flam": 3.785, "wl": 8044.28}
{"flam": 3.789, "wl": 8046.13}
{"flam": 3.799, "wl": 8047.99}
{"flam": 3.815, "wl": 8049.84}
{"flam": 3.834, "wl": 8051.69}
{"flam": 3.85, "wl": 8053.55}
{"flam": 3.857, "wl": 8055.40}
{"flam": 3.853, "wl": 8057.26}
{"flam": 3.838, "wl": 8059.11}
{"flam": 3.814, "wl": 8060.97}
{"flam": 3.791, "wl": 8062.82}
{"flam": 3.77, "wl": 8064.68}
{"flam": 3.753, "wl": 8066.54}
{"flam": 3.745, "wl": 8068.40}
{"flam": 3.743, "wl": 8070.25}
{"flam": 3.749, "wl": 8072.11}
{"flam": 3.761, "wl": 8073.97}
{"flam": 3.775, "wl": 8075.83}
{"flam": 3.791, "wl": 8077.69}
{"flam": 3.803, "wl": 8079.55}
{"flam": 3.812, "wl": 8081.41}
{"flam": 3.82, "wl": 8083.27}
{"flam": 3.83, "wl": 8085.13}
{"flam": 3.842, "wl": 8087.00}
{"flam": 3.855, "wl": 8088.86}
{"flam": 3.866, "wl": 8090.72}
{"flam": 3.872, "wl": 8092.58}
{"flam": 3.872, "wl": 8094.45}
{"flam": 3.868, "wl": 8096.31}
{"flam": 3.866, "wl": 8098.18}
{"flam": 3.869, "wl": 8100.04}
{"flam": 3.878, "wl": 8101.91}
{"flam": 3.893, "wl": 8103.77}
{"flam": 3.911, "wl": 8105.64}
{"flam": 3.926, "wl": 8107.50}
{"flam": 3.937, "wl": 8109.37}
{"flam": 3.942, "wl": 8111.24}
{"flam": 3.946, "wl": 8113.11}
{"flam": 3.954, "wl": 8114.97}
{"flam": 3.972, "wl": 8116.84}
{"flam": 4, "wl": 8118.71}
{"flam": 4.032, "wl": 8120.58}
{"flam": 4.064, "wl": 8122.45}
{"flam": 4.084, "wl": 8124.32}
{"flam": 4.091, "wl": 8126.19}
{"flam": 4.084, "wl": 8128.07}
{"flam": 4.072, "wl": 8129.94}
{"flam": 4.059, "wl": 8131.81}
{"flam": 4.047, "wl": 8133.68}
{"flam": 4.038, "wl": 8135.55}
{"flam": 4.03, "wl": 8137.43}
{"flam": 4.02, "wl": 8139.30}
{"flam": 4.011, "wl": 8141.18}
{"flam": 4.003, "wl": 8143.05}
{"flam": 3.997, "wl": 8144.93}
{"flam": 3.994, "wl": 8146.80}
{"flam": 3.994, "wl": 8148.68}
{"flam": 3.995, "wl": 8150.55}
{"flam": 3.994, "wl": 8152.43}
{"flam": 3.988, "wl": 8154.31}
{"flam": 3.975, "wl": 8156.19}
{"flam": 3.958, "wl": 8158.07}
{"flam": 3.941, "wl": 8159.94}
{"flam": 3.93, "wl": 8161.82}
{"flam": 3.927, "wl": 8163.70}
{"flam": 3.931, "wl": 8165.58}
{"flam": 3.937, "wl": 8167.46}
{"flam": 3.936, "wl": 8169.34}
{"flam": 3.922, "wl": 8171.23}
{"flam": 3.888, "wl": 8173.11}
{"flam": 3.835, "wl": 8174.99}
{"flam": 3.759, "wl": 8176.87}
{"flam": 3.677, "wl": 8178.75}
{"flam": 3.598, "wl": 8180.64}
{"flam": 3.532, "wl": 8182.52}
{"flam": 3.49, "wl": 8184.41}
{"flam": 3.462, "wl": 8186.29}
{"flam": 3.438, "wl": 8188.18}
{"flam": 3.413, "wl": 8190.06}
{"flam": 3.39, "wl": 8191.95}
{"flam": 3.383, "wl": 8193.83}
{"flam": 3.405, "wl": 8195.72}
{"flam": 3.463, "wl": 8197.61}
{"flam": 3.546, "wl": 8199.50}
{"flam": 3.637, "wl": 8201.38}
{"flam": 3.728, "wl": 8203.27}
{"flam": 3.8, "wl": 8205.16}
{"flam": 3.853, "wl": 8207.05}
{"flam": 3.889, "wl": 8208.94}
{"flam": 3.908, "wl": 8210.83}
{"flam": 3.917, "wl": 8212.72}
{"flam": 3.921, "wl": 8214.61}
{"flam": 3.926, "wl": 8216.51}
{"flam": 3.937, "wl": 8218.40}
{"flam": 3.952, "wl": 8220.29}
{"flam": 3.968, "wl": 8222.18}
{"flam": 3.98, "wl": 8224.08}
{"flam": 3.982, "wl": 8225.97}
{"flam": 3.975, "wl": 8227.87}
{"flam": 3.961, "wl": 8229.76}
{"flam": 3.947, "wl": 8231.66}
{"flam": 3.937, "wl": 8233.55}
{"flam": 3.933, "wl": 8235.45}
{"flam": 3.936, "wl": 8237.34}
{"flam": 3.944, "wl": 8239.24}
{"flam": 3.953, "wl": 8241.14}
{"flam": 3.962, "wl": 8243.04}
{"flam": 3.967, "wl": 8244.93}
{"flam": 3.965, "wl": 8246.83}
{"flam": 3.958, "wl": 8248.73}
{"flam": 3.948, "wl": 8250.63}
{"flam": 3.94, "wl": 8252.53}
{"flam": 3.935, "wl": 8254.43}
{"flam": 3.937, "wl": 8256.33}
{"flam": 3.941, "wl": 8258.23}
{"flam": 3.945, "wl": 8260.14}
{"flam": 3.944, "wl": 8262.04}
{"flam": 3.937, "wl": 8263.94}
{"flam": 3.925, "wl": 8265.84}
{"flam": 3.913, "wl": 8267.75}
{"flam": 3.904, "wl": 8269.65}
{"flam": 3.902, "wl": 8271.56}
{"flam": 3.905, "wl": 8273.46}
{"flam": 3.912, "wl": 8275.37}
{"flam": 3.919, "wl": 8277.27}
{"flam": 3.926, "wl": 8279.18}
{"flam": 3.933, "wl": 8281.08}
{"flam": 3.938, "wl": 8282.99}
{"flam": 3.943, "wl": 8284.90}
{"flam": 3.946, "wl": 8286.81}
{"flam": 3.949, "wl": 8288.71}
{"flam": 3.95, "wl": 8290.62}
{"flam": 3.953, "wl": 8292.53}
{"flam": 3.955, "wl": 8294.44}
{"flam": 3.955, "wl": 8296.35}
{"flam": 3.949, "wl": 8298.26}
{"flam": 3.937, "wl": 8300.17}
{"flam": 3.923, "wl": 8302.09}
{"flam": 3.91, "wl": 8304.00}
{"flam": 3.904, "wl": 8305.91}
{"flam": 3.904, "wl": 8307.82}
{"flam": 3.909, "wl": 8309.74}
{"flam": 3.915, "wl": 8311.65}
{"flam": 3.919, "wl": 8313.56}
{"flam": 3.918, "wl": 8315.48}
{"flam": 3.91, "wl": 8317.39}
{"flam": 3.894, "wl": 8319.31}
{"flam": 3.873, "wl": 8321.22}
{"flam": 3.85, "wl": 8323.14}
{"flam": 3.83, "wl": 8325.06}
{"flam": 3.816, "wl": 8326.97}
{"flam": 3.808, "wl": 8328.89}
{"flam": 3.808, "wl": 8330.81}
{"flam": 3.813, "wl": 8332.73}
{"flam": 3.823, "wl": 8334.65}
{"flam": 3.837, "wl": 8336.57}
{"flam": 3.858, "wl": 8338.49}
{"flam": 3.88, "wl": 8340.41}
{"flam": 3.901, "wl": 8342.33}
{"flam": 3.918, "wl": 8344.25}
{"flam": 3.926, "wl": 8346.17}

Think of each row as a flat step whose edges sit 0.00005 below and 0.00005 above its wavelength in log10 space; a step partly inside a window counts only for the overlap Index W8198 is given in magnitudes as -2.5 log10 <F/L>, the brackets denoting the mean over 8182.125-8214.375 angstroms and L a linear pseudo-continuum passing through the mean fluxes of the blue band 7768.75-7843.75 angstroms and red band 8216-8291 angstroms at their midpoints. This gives 0.07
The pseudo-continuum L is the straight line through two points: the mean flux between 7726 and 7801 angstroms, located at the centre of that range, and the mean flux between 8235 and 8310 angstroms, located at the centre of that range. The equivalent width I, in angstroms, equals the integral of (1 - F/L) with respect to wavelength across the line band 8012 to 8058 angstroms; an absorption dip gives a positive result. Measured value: -3.2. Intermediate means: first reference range 3.06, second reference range 3.94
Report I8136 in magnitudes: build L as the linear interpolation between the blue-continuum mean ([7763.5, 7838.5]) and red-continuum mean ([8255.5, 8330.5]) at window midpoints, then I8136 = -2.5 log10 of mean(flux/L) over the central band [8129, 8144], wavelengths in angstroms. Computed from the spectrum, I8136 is -0.106 mag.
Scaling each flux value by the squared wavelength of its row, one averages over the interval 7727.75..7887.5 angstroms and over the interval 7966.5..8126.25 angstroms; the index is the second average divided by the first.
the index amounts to 1.3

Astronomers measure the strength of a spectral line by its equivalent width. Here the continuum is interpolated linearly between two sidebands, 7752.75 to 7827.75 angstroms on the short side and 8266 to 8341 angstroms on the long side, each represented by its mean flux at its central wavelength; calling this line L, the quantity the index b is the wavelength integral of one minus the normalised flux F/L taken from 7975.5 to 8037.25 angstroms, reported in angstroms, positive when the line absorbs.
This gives -4.4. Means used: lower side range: 3.1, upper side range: 3.9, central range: 3.68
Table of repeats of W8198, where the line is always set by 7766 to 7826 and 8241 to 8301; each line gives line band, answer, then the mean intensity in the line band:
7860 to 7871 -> 0.01 mag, 3.2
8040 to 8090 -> -0.06 mag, 3.8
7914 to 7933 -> -0.04 mag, 3.46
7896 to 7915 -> -0.03 mag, 3.41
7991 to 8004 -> -0.04 mag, 3.6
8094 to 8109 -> -0.07 mag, 3.89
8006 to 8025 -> -0.08 mag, 3.76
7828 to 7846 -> 0.01 mag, 3.16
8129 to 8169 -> -0.07 mag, 3.99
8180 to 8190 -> 0.09 mag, 3.49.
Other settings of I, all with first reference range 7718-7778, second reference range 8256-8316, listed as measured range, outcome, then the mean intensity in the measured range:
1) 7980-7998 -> -0.8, 3.61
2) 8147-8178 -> -1.7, 3.93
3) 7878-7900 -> -0.6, 3.39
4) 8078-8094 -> -1.0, 3.84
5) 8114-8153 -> -3.6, 4.03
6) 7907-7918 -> -0.4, 3.45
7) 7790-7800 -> 0.4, 3.04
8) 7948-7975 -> -1.1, 3.55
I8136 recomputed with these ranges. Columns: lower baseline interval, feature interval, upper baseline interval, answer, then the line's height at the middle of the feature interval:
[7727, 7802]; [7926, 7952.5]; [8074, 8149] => 0.019 mag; 3.51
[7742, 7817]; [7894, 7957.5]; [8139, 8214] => -0.034 mag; 3.33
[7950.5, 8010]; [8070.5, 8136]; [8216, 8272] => -0.043 mag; 3.76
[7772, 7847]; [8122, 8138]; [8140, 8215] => -0.102 mag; 3.7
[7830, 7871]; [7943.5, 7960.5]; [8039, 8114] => 0.005 mag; 3.49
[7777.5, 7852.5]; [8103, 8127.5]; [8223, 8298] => -0.084 mag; 3.69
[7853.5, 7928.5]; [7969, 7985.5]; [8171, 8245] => -0.047 mag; 3.47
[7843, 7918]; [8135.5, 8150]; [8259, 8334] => -0.088 mag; 3.7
